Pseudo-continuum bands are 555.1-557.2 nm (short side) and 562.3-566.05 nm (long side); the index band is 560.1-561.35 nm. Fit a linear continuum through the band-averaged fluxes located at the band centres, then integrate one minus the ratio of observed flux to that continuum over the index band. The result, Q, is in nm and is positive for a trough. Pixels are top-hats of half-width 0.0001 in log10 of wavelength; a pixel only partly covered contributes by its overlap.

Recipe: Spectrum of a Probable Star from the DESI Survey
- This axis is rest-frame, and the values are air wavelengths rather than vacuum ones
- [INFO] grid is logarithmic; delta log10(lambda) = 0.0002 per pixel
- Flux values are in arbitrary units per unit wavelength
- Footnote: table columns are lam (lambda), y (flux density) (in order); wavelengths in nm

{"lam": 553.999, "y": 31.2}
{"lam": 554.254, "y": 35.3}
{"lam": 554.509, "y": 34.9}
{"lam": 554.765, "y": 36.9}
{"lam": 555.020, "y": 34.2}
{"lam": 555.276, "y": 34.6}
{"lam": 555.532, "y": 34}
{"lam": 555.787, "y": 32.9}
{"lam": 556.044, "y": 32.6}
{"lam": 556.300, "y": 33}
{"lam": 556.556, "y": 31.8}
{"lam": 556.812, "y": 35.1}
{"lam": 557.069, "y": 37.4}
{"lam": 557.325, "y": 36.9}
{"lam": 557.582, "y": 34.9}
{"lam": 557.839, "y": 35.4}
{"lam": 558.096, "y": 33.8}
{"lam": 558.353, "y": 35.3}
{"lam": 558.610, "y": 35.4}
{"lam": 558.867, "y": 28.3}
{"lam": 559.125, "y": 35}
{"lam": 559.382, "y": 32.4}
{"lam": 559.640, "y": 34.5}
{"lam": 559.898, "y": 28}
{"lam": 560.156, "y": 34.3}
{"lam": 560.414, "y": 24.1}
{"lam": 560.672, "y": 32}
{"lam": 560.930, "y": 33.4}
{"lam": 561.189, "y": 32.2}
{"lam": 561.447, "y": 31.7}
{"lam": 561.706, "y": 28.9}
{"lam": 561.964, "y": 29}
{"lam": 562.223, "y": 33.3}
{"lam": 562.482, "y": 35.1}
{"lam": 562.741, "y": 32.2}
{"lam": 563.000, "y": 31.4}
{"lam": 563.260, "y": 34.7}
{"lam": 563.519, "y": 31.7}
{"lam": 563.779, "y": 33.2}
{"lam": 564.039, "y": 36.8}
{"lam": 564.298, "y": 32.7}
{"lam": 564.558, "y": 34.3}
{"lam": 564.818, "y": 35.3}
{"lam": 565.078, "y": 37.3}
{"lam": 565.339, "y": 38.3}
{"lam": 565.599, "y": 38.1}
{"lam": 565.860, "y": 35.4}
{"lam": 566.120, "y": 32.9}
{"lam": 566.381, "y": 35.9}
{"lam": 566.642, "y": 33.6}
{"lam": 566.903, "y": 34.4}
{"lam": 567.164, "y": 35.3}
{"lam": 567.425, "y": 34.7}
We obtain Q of 0.12 nm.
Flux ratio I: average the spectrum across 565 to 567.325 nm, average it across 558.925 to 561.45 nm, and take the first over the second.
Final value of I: 1.1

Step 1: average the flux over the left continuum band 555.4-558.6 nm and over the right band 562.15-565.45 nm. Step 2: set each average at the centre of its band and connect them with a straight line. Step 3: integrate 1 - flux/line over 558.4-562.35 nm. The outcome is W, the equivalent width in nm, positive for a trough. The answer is 0.32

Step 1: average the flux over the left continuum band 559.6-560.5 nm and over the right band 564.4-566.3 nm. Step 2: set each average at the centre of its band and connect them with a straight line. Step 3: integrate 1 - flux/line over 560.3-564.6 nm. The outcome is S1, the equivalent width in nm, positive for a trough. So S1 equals 0.08 nm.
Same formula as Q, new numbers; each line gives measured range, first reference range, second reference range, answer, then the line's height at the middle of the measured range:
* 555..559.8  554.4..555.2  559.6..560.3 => -0.08 nm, 33.5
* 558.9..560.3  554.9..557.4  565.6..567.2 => 0.08 nm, 34.4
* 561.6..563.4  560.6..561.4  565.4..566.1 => 0.08 nm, 33.7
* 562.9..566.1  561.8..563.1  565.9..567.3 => -0.15 nm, 33.3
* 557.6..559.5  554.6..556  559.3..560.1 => -0.07 nm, 32.5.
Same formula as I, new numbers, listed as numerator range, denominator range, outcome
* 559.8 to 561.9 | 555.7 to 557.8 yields 0.89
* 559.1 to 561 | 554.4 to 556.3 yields 0.92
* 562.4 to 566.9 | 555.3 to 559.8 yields 1.02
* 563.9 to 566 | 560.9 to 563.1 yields 1.13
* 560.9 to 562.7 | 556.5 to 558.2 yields 0.91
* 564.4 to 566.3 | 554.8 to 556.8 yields 1.07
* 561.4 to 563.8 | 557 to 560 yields 0.95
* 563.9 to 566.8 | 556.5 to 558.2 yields 1.01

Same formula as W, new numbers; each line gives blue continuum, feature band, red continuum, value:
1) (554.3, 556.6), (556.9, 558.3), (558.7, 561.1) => -0.12 nm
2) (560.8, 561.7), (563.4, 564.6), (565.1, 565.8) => 0.07 nm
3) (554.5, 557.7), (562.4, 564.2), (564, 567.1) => 0.08 nm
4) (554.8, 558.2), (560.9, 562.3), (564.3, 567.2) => 0.15 nm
